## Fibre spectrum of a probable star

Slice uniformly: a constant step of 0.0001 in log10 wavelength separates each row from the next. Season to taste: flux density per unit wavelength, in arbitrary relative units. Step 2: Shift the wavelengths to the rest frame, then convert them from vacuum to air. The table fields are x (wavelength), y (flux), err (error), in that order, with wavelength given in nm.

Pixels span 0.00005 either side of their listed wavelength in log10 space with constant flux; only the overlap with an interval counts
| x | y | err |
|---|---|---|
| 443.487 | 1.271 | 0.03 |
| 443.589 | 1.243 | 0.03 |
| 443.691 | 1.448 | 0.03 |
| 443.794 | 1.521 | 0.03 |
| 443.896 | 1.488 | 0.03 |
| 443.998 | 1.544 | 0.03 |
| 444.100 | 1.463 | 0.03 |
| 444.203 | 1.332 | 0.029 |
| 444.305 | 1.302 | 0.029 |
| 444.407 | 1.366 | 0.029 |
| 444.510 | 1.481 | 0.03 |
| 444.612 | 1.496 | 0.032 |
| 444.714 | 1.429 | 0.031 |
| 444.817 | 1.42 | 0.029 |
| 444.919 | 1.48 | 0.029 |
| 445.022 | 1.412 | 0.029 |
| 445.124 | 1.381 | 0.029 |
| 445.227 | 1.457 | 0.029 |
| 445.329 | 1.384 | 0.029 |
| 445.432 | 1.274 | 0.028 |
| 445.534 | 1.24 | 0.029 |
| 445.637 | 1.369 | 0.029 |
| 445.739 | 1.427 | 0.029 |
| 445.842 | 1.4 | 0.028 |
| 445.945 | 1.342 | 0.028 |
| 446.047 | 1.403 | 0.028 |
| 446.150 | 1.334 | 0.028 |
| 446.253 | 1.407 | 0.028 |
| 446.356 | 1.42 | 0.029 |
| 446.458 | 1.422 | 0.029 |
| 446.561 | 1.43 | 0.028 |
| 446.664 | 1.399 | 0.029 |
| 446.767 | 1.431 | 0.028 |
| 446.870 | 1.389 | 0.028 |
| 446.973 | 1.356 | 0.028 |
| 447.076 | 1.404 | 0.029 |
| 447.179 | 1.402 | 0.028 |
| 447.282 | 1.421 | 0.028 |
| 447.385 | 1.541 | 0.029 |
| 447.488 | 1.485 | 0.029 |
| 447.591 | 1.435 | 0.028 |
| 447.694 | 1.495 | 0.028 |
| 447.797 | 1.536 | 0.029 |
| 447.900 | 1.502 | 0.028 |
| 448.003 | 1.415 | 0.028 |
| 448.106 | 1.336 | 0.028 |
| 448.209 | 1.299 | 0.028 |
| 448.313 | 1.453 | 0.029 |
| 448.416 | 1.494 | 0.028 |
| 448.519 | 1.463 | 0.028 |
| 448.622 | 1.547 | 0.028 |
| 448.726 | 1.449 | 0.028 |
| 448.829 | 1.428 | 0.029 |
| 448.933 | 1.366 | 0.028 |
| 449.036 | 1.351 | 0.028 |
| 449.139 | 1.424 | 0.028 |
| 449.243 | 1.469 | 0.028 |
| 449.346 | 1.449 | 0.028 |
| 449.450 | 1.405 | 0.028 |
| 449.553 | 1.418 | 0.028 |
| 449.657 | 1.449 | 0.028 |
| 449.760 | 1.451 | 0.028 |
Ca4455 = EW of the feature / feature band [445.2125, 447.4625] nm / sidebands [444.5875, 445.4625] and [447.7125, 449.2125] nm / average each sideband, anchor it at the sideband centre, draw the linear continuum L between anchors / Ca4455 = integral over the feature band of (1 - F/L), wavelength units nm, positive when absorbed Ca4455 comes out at 0.05 nm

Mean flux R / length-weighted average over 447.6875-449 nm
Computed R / 1.44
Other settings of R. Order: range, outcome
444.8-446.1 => 1.38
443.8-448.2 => 1.42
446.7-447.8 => 1.44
